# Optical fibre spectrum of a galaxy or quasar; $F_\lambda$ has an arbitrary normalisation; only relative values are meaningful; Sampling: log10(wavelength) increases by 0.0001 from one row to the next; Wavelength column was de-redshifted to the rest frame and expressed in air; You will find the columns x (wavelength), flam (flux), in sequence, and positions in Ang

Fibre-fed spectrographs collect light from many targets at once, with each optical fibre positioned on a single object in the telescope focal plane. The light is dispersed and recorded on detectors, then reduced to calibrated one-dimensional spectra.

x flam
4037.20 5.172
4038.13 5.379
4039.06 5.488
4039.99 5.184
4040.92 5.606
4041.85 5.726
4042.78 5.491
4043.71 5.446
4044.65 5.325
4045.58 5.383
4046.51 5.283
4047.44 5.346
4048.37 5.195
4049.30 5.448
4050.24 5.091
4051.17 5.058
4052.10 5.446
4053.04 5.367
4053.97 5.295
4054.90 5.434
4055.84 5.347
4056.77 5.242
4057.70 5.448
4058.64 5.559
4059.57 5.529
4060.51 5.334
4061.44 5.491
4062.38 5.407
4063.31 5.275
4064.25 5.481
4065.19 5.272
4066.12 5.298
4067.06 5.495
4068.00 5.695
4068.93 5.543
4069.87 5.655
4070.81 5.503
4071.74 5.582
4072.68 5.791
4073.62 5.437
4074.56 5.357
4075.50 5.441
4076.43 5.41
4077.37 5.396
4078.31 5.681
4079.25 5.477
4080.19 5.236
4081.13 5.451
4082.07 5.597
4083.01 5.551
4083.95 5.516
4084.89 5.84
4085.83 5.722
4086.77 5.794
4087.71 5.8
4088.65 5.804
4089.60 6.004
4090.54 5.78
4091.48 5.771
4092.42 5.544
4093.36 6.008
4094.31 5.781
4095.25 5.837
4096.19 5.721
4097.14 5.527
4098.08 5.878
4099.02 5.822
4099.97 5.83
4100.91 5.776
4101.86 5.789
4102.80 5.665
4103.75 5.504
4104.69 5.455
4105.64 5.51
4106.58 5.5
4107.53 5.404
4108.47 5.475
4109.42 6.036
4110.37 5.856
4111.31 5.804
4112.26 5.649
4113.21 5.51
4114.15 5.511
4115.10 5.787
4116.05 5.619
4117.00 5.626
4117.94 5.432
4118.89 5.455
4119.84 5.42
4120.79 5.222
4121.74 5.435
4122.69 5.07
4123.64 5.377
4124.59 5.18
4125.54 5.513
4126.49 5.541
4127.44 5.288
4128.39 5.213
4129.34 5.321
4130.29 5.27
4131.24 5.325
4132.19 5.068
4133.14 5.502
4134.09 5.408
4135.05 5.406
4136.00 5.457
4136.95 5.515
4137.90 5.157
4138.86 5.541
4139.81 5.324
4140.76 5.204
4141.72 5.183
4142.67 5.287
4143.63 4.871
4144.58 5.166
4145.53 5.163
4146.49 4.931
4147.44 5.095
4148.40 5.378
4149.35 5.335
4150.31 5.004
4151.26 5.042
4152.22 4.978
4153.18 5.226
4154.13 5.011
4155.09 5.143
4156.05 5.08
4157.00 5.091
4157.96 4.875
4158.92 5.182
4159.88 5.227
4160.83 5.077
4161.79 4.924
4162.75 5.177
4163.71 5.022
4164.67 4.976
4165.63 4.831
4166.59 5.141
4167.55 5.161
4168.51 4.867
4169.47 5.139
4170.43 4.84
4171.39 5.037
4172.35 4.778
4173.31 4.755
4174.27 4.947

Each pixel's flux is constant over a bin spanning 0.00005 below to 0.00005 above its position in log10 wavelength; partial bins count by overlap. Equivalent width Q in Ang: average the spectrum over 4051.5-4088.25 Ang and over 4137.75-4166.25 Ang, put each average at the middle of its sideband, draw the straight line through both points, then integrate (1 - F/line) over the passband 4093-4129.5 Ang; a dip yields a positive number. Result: -1.9 Ang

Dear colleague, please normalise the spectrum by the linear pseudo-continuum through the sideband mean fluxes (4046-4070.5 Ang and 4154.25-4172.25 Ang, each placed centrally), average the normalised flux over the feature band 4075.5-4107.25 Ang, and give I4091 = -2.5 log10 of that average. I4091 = -0.08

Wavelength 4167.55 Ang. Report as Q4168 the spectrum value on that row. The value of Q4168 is 5.161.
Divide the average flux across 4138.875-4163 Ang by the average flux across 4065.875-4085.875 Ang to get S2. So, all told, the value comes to 0.93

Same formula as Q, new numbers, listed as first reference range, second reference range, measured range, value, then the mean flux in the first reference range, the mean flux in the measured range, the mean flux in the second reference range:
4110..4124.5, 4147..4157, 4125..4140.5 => -0.1 Ang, 5.51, 5.36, 5.13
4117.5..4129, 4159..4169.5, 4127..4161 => -0.1 Ang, 5.34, 5.21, 5.05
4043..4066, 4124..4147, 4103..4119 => -0.9 Ang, 5.35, 5.6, 5.29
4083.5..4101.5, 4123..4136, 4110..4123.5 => -0.1 Ang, 5.78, 5.52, 5.34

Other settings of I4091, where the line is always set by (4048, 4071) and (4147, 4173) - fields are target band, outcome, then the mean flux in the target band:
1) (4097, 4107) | -0.08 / 5.67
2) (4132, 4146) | -0.03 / 5.29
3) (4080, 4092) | -0.08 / 5.69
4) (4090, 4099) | -0.10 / 5.77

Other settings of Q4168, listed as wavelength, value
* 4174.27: 4.947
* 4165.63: 4.831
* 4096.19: 5.721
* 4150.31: 5.004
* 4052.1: 5.446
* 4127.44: 5.288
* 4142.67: 5.287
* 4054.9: 5.434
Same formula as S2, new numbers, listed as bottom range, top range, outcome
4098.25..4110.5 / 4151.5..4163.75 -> 0.90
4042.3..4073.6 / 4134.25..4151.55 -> 0.97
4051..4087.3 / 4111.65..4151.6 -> 0.97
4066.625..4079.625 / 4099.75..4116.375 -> 1.02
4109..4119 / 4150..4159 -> 0.89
